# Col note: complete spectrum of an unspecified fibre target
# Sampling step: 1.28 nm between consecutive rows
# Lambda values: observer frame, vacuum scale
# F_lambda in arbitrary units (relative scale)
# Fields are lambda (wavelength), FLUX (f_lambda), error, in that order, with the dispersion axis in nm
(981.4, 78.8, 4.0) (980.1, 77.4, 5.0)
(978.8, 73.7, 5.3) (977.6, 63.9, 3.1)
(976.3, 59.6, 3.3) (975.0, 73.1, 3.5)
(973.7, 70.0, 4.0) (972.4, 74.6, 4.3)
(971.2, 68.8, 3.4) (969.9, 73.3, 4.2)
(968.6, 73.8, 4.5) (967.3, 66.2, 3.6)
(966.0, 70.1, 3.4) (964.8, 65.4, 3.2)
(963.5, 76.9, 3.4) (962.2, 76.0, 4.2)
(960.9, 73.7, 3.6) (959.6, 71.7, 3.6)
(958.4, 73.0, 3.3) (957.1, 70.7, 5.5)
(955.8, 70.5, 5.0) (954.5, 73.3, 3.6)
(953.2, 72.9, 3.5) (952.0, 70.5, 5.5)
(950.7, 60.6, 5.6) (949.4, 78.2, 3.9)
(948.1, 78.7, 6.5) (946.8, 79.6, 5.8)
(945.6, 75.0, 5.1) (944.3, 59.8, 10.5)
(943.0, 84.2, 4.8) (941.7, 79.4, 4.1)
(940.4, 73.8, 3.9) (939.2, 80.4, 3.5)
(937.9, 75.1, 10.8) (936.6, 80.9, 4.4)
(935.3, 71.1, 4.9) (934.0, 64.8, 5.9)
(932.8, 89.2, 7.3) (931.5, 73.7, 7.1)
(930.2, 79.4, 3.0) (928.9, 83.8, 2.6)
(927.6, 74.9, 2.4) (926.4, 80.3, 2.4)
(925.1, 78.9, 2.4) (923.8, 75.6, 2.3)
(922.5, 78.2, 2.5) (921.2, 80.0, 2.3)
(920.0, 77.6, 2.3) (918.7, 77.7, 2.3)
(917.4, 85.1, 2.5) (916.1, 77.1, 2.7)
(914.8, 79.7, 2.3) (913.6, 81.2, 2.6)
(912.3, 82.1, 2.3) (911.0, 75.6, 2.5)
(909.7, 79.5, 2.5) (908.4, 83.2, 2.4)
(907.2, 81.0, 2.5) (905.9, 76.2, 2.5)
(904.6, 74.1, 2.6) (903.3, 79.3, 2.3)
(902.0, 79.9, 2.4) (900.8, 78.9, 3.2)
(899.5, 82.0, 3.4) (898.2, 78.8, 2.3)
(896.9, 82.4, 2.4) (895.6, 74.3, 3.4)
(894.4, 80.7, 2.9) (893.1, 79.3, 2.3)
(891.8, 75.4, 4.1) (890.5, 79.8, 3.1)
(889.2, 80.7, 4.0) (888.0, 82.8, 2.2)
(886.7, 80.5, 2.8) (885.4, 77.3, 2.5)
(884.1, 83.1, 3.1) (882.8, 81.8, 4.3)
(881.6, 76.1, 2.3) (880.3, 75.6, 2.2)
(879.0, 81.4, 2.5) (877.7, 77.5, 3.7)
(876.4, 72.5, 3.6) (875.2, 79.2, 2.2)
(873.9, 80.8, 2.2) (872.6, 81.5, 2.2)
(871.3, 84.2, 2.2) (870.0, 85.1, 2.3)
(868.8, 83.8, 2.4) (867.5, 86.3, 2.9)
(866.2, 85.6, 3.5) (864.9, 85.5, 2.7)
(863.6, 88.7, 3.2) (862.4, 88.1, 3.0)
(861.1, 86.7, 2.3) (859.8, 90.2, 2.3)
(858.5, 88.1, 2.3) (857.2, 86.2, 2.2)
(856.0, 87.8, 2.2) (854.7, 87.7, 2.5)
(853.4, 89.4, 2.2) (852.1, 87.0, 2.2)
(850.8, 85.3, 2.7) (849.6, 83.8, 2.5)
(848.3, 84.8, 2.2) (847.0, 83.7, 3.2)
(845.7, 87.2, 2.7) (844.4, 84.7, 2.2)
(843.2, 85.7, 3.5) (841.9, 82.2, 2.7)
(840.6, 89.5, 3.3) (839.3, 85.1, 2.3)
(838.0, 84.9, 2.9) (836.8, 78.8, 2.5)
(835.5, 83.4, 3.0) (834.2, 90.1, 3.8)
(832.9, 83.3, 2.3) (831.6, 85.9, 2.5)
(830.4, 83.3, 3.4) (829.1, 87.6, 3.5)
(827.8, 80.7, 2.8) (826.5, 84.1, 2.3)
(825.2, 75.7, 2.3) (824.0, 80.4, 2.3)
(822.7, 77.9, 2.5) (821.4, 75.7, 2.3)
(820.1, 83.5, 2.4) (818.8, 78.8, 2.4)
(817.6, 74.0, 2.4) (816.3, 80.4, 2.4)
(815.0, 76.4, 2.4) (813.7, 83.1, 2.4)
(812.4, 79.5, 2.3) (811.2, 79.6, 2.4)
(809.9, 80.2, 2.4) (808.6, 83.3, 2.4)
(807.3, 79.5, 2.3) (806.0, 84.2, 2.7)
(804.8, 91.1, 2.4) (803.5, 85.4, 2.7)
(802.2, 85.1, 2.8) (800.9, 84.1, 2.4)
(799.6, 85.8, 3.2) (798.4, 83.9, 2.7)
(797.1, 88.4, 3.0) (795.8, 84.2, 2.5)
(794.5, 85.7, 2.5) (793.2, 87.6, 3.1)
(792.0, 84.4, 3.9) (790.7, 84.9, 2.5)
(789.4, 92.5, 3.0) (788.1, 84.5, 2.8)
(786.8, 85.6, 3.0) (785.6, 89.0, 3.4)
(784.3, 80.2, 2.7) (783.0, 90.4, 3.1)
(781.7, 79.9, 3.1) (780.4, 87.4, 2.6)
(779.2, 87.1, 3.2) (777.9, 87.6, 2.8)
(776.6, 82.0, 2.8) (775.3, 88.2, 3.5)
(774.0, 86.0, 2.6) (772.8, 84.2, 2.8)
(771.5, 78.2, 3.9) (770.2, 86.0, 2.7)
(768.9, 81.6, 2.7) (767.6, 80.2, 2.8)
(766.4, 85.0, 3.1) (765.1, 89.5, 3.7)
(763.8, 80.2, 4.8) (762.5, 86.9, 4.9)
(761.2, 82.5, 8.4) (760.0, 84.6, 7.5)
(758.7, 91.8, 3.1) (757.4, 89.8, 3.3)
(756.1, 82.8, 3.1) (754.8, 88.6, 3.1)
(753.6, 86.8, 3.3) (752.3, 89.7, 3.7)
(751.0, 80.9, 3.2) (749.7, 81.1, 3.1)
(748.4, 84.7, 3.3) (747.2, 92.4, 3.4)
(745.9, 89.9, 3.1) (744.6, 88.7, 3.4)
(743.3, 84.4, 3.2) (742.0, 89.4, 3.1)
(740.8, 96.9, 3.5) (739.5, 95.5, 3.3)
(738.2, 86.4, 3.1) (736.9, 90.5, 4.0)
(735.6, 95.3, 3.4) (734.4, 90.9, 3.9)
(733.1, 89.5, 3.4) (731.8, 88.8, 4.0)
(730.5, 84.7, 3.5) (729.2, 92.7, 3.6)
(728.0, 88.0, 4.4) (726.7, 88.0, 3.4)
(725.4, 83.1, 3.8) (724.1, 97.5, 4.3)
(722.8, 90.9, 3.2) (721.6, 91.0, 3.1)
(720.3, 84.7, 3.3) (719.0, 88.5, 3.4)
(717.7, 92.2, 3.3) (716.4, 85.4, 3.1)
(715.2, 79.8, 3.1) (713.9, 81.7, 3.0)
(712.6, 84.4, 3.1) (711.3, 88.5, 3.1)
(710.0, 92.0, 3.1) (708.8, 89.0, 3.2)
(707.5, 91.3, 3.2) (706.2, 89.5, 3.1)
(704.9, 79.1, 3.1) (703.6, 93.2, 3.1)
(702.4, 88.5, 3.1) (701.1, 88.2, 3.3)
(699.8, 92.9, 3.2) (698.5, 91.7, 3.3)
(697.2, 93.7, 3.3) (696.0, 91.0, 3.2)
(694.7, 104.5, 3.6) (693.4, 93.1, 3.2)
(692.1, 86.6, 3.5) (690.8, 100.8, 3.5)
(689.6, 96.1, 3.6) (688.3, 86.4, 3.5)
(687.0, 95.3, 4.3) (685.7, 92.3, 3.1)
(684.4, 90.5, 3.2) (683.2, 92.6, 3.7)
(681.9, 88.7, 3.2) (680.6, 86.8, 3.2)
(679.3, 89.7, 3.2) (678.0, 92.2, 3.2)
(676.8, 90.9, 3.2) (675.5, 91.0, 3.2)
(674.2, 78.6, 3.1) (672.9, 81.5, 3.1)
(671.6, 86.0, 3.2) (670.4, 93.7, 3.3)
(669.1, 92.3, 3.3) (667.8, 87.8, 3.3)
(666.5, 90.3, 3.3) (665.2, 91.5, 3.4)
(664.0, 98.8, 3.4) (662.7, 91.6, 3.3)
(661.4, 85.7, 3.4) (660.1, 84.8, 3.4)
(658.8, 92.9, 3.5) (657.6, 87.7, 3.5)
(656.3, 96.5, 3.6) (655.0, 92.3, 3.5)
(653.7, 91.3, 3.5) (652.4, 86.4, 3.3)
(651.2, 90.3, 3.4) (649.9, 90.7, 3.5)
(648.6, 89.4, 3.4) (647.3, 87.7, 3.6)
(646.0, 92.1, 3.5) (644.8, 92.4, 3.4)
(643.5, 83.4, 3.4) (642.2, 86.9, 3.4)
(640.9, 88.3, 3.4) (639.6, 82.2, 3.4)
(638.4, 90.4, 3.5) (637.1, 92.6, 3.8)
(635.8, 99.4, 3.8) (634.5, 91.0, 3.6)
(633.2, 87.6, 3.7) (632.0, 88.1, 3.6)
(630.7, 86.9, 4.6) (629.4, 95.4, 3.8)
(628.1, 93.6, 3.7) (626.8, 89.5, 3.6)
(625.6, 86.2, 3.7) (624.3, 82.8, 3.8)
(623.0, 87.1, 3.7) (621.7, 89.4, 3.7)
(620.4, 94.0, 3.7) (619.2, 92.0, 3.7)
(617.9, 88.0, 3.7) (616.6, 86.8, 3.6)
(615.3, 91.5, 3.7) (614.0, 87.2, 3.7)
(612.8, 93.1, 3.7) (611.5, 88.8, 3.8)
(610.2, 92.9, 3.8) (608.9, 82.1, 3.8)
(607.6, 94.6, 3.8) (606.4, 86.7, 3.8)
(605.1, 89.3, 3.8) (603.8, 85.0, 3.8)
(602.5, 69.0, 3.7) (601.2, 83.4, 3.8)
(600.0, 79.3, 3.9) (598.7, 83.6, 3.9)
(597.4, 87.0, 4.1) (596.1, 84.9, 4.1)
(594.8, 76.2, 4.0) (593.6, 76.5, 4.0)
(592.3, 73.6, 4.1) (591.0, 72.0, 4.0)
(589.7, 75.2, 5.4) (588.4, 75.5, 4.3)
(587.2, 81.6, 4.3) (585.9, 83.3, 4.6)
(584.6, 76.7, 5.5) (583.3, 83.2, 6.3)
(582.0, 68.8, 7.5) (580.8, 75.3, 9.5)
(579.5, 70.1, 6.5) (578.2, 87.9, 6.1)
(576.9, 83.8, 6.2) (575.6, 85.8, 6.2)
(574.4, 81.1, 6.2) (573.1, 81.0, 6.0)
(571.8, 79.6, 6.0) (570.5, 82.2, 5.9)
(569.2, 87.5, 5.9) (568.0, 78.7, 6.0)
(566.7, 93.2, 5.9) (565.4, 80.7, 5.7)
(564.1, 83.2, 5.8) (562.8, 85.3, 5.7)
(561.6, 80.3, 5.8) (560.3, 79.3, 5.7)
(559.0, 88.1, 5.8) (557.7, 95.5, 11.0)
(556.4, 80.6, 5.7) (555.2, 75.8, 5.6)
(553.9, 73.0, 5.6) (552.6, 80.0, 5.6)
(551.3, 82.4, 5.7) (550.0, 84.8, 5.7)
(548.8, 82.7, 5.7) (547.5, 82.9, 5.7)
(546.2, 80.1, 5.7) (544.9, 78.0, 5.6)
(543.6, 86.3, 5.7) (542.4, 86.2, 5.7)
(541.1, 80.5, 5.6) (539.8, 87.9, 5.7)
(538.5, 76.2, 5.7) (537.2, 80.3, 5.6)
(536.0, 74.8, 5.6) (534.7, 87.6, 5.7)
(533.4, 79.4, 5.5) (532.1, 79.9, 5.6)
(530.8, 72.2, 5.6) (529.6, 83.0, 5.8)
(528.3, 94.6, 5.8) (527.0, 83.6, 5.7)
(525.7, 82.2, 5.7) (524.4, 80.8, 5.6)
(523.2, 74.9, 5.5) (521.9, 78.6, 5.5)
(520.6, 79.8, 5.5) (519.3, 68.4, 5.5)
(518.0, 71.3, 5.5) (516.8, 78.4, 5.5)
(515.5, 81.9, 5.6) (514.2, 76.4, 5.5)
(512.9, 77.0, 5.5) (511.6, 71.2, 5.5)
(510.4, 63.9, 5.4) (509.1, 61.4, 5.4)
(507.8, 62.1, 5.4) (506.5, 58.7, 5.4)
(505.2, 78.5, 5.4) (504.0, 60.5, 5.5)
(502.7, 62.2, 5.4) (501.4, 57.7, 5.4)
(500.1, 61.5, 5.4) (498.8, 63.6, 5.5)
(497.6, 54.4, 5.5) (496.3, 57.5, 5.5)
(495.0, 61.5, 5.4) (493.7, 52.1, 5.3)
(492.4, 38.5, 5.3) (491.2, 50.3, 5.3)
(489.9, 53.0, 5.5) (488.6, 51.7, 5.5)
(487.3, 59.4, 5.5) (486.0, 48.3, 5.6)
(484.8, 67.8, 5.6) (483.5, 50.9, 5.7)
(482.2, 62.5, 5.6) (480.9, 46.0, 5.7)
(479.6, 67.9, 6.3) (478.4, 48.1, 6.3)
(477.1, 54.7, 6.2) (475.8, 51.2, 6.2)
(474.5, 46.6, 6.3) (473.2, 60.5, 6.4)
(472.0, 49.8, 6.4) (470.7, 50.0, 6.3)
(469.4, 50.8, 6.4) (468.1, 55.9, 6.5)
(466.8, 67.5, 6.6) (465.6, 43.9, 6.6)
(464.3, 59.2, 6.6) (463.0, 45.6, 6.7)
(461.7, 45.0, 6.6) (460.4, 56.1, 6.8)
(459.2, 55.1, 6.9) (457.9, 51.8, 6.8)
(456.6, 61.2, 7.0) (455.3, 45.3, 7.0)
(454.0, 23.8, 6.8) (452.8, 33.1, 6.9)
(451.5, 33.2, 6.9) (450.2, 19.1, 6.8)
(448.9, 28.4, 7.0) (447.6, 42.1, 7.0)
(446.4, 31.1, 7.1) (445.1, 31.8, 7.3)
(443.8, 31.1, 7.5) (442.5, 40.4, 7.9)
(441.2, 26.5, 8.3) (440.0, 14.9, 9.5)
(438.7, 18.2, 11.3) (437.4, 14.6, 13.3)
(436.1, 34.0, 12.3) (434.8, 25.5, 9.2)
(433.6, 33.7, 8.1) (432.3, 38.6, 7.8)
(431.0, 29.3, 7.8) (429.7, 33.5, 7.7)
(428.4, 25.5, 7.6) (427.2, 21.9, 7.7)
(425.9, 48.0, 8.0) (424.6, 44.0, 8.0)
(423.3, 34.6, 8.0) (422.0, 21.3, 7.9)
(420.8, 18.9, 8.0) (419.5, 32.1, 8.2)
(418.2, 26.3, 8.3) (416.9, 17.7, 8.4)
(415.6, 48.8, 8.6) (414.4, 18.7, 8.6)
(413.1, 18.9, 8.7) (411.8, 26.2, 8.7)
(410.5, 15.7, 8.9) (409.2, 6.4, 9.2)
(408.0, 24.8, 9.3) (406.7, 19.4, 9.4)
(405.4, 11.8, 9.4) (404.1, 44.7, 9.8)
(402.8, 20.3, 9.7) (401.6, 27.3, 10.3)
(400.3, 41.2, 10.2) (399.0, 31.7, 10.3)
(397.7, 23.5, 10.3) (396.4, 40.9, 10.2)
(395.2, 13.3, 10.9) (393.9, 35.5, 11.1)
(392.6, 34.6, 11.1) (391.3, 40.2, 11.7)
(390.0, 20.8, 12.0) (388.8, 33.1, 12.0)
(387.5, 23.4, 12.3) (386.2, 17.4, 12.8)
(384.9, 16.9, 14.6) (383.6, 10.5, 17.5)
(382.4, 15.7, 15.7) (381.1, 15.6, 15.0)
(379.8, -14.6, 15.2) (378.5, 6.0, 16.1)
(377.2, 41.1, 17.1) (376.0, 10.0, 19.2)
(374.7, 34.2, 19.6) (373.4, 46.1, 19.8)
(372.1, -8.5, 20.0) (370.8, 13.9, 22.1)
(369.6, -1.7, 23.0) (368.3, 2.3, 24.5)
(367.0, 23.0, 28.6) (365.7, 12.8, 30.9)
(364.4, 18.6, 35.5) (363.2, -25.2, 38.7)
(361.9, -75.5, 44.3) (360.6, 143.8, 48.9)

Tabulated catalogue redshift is 0.14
